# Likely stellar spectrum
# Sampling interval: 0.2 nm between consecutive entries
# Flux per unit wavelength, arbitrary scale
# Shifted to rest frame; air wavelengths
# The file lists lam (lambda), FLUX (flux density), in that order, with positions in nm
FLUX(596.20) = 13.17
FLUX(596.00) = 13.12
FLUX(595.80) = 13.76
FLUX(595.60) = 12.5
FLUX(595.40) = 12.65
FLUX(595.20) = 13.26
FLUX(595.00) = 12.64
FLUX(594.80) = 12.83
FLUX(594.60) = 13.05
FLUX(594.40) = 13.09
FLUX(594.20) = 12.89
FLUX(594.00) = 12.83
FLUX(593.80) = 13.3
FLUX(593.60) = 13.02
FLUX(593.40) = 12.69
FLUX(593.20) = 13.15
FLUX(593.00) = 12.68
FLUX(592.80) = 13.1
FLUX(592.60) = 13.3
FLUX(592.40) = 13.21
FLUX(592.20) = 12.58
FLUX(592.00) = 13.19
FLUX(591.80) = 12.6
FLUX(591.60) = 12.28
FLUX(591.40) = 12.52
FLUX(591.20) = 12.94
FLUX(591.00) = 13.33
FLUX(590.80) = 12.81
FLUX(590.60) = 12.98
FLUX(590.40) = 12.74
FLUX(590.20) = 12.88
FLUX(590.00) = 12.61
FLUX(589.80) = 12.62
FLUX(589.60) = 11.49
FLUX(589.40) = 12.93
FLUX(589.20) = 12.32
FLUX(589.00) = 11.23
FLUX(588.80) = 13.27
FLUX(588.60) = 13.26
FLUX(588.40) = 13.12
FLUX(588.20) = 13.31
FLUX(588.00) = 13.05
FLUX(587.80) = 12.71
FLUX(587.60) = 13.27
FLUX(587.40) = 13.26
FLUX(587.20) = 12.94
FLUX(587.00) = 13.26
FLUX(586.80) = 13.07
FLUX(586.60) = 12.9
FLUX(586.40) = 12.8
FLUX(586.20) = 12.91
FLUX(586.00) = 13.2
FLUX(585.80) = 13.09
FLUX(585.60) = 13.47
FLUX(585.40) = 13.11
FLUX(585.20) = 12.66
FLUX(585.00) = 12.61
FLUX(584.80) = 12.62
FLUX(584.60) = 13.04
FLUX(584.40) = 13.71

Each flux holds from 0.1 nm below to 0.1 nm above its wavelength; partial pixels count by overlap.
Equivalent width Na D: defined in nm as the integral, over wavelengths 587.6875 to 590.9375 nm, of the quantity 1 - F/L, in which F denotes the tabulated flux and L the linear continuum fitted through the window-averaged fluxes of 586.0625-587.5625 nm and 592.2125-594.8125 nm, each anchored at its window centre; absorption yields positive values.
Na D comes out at 0.08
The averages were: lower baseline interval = 13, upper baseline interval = 13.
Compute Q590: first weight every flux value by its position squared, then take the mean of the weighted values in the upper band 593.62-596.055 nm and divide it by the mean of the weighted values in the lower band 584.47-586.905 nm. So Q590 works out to 1.0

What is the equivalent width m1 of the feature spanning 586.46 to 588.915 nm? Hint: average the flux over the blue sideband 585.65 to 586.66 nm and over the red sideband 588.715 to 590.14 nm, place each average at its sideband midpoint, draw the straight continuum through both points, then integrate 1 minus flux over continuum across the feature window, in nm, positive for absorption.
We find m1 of -0.08 nm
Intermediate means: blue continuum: 13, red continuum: 12.4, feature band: 13.1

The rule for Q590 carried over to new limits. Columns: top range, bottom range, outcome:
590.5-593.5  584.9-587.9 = 1.01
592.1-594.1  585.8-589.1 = 1.02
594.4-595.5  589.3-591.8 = 1.03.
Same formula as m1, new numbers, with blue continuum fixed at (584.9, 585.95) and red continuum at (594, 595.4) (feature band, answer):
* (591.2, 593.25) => 0.01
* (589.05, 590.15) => 0.05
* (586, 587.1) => 0.00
